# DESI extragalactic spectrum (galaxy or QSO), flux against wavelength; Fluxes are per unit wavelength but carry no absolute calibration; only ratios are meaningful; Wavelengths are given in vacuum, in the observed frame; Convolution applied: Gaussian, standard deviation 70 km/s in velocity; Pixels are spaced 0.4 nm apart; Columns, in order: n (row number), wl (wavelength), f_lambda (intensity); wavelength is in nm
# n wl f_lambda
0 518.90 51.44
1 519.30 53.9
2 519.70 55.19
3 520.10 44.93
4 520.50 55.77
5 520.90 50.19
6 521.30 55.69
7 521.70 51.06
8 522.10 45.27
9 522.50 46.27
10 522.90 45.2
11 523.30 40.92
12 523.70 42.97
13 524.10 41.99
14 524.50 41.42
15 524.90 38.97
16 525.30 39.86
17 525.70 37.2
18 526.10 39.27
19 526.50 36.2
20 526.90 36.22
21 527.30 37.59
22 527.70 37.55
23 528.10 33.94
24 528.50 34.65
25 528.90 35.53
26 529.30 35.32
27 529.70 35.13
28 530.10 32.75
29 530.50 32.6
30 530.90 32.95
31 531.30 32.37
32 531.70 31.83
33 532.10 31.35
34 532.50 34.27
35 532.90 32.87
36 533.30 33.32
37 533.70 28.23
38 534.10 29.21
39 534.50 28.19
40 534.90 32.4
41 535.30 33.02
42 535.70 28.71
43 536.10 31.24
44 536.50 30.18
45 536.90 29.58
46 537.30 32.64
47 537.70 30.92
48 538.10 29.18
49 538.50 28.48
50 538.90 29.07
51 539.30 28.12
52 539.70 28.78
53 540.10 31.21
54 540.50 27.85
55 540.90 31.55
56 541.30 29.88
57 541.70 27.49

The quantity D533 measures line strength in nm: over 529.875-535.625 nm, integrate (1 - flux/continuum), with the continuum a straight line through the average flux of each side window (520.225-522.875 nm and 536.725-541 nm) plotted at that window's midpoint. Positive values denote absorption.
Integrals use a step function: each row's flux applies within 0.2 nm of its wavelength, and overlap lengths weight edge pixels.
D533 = 0.80 nm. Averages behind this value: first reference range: 50.2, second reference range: 29.7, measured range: 31.8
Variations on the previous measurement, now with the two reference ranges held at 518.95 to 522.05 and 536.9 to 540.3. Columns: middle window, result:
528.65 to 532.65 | 0.62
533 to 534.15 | 0.17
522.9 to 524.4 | 0.18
